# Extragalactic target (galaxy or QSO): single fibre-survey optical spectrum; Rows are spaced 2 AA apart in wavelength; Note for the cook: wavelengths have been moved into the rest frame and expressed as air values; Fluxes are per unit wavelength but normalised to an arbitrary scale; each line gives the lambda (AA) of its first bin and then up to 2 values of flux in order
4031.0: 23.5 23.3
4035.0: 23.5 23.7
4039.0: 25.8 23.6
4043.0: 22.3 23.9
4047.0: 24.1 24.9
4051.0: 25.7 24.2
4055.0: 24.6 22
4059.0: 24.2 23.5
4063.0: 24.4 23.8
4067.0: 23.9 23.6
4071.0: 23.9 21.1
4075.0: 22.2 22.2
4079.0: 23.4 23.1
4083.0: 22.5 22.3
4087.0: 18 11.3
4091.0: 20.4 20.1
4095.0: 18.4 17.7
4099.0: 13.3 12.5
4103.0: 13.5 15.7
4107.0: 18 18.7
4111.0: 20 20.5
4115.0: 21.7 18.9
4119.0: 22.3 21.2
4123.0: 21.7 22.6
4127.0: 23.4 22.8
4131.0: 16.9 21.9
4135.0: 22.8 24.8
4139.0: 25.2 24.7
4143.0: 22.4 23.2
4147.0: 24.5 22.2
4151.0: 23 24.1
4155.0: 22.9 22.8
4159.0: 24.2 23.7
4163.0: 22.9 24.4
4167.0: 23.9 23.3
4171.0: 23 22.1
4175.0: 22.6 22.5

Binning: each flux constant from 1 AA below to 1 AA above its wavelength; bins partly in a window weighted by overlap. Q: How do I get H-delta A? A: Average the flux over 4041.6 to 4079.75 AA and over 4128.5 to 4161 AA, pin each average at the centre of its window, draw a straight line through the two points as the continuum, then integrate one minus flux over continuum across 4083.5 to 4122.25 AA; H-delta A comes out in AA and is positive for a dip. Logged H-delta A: 8.5 AA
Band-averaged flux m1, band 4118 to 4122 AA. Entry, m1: 21.8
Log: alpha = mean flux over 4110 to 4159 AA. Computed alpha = 22.4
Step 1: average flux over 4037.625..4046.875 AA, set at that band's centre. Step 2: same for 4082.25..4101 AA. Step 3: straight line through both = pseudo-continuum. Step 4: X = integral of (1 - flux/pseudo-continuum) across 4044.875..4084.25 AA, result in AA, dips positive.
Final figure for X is -4.5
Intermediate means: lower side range 23.9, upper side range 17.9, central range 23.5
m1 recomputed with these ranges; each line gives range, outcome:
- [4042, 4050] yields 23.8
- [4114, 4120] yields 21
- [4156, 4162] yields 23.6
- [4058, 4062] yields 23.9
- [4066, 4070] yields 23.8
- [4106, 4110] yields 18.4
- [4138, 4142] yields 24.9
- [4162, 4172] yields 23.5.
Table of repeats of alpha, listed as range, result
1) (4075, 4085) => 22.7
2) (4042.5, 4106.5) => 21.1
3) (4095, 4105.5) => 14.9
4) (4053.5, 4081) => 23.3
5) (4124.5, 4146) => 22.8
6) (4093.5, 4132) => 19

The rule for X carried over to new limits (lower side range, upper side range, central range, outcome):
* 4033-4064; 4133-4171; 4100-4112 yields 3.7 AA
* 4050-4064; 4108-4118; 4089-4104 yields 3.5 AA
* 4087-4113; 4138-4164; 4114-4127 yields -1.3 AA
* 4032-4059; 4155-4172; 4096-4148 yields 7.1 AA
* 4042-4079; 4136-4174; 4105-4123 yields 2.7 AA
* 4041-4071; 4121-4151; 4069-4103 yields 5.8 AA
